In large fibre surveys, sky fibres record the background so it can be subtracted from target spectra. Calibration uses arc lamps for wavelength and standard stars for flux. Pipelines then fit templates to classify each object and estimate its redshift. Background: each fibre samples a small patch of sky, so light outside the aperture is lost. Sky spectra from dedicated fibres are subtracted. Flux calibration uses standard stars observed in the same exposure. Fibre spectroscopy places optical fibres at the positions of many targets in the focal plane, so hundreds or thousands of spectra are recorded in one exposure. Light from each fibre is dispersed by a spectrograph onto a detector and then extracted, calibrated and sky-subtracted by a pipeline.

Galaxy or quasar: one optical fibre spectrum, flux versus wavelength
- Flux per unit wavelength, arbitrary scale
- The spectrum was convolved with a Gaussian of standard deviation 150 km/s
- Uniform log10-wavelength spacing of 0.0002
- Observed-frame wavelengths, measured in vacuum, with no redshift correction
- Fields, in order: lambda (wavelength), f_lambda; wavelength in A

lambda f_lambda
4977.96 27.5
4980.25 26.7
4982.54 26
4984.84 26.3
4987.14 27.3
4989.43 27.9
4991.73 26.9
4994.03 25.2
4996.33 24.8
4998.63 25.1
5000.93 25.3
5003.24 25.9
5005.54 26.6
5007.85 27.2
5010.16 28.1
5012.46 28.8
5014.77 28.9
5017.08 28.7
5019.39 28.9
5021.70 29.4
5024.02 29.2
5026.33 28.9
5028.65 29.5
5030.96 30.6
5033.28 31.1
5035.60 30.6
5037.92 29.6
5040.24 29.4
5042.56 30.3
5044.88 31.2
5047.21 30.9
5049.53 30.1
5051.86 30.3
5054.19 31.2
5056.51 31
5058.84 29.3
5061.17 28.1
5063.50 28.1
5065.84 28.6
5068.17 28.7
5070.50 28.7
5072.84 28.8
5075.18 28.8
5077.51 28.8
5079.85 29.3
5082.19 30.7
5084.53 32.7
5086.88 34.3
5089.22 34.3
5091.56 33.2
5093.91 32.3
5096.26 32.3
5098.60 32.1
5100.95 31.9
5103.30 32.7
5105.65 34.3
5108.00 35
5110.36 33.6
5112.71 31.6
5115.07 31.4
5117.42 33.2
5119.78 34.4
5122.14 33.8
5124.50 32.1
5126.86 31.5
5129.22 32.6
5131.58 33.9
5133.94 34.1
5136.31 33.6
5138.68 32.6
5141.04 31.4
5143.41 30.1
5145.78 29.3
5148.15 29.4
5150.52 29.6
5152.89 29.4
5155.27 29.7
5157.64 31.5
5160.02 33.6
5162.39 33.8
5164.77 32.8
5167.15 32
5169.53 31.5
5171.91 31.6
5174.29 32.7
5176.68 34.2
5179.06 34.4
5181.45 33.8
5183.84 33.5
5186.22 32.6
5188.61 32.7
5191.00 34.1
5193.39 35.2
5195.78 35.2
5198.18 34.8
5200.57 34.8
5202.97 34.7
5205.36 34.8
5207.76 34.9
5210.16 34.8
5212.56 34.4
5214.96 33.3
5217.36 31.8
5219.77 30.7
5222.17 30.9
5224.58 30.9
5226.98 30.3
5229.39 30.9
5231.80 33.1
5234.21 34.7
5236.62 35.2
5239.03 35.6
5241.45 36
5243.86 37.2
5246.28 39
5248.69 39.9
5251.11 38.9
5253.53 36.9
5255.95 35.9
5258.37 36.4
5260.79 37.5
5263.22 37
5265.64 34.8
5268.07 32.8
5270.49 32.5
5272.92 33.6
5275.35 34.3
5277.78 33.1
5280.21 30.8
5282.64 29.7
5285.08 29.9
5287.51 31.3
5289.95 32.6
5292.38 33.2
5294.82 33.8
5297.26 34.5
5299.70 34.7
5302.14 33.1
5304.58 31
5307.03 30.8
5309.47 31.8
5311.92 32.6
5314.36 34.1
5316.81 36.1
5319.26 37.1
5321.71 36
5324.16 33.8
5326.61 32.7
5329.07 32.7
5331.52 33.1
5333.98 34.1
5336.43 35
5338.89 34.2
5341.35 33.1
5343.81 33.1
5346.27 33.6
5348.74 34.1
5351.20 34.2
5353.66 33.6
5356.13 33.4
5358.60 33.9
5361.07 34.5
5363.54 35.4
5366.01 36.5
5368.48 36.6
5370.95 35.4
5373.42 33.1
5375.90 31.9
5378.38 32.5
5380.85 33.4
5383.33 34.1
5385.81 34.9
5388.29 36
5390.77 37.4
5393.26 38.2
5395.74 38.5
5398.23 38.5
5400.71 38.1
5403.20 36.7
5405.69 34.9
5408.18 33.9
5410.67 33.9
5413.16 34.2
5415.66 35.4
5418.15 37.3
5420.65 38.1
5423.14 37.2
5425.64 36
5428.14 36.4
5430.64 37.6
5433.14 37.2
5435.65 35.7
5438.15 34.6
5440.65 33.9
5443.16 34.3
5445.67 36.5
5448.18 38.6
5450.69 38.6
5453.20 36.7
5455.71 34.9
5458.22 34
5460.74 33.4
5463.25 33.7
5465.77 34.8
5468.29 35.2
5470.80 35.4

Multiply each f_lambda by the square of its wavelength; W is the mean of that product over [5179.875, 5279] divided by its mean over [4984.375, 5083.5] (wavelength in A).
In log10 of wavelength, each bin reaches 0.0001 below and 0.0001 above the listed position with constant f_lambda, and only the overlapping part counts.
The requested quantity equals 1.30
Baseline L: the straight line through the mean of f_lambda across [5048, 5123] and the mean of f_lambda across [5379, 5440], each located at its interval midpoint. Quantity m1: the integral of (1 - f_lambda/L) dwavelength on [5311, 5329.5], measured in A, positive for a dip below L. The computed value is 0.2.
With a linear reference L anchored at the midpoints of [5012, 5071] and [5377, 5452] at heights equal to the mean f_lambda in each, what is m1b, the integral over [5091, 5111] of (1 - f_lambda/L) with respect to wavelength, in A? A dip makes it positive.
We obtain -1.5 A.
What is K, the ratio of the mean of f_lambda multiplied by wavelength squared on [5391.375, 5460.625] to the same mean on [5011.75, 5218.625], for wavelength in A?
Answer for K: 1.28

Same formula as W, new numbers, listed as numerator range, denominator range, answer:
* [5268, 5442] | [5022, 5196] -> 1.20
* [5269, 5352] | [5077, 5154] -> 1.11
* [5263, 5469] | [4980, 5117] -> 1.32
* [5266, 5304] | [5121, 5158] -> 1.10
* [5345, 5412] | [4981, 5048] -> 1.43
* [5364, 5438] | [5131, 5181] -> 1.23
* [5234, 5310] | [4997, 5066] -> 1.30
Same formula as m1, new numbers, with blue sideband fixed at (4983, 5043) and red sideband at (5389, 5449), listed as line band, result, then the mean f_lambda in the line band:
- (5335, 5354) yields 0.5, 33.9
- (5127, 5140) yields -1.1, 33.2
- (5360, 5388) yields 0.8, 34.5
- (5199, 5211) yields -1.1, 34.8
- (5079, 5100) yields -2.0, 32.4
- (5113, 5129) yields -1.3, 32.7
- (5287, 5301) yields 0.1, 33.5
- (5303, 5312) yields 0.7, 31.5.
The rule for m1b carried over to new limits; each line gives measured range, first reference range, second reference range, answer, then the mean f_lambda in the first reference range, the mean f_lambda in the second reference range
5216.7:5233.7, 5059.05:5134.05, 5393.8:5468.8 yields 1.01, 31.7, 36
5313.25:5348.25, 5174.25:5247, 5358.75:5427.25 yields 0.85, 33.9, 35.6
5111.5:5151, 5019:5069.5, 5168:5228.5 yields -0.41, 29.8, 33.3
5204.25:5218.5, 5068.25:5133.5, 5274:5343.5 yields -0.57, 32.1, 33.2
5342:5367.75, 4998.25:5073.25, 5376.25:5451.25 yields 0.50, 29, 36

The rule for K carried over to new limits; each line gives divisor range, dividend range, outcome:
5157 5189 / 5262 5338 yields 1.06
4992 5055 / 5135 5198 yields 1.19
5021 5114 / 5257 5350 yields 1.19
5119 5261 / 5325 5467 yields 1.13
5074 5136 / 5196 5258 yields 1.12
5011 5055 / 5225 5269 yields 1.30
